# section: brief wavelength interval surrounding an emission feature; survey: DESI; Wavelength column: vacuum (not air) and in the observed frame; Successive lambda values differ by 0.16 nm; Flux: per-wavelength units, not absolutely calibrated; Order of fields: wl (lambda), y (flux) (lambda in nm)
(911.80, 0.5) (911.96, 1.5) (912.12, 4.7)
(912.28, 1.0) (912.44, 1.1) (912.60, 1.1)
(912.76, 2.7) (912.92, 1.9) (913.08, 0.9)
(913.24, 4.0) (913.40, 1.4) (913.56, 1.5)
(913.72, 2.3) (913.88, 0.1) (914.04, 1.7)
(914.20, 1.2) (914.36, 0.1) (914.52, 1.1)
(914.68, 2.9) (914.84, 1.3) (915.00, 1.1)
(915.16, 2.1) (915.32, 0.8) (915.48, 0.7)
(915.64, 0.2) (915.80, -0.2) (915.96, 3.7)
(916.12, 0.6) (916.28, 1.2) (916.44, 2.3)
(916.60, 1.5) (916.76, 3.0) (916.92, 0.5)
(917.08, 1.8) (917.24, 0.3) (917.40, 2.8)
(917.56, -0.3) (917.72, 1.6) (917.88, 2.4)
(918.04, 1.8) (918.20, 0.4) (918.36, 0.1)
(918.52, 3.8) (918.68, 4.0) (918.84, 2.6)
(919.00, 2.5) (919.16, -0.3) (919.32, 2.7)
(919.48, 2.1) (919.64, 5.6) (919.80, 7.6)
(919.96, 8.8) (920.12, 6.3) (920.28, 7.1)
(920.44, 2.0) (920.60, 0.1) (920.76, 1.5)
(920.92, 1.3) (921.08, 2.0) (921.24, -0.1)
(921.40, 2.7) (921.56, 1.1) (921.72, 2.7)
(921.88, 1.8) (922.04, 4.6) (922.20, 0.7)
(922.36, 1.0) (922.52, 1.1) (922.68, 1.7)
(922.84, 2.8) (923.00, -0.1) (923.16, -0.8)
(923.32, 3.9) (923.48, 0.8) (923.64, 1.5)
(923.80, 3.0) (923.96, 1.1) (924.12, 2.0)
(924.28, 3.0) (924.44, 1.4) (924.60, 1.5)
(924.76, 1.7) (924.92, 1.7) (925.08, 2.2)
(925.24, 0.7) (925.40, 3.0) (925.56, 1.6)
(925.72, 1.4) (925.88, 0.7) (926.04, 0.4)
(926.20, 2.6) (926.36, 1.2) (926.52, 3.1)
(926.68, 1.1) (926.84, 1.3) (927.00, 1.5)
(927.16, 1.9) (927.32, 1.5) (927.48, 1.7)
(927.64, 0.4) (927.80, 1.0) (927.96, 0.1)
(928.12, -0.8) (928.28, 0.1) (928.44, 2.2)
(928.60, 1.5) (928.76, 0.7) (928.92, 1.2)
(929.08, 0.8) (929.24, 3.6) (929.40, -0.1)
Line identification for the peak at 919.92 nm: [O III]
